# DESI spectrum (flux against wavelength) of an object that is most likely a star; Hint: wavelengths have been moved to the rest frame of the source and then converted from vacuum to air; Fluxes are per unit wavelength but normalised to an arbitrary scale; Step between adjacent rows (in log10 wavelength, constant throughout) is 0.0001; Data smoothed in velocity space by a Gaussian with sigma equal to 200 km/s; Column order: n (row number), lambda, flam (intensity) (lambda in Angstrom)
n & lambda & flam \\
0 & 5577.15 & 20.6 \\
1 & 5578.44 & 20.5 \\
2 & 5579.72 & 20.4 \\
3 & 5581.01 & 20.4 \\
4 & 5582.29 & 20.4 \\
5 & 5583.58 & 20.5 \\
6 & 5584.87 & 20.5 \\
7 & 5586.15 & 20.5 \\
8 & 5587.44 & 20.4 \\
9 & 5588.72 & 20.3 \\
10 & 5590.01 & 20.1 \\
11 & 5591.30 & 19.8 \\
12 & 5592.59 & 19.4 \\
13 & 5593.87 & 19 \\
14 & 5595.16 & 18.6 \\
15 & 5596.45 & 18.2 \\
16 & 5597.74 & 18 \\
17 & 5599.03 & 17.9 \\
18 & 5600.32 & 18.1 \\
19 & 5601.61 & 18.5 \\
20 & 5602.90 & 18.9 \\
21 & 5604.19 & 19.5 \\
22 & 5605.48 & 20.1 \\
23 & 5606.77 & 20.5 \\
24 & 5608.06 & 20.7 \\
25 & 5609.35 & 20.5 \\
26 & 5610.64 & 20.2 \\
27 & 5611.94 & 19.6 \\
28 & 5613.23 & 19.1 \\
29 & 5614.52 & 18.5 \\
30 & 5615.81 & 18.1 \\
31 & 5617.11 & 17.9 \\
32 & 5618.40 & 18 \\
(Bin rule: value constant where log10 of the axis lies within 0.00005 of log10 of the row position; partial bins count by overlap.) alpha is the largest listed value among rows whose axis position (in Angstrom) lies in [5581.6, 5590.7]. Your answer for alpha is 20.5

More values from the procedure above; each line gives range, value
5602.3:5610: 20.7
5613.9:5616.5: 18.5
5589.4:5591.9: 20.1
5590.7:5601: 19.8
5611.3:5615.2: 19.6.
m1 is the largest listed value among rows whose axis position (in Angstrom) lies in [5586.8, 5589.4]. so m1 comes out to 20.4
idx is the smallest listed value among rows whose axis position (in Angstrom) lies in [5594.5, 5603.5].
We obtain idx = 17.9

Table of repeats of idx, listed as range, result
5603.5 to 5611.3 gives 19.5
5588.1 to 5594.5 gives 19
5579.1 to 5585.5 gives 20.4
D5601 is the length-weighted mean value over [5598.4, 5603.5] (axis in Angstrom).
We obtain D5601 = 18.3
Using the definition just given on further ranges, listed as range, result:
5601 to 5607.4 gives 19.5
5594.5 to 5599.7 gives 18.2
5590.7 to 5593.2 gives 19.6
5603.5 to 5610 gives 20.3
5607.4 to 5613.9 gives 20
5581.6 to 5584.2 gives 20.5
